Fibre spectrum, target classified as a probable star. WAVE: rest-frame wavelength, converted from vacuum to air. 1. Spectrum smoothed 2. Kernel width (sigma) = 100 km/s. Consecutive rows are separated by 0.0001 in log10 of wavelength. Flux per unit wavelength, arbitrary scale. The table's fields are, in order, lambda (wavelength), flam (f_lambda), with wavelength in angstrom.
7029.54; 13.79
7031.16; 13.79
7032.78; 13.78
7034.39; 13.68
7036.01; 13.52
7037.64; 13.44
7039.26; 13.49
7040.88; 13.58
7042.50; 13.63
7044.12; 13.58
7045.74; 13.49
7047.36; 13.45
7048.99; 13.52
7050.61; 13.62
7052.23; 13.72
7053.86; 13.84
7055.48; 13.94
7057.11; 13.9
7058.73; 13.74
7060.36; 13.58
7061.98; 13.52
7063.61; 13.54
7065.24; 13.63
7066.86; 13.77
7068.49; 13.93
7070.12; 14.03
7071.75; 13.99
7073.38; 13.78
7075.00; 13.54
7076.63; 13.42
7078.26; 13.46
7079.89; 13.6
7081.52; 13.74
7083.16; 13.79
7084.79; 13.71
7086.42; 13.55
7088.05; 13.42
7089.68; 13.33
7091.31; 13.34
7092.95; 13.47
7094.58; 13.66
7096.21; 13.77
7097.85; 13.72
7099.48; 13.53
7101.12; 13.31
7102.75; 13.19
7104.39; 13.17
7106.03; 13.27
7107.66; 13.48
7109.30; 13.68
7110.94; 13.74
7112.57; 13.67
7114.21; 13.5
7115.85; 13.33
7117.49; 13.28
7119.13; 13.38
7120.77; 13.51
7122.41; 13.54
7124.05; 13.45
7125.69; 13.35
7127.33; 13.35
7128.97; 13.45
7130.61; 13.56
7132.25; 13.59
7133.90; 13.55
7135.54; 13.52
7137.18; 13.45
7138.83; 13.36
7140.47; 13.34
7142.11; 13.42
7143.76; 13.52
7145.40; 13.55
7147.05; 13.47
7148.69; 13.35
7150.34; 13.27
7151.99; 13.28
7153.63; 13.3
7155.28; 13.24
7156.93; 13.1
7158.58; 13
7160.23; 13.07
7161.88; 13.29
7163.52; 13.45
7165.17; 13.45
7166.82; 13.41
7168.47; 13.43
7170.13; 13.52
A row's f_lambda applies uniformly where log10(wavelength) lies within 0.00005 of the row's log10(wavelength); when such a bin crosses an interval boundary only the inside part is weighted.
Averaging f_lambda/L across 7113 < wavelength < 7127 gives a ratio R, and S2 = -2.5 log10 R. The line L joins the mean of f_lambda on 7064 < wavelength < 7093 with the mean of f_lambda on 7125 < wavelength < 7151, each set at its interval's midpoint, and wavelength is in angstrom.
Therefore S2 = 0.01 mag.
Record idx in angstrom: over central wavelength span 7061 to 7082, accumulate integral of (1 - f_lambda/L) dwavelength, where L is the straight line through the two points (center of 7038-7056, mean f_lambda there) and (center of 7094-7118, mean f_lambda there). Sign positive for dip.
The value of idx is -0.2 angstrom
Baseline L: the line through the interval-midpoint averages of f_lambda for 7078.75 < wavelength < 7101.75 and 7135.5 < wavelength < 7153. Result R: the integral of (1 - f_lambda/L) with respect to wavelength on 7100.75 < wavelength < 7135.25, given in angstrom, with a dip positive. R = 0.1 angstrom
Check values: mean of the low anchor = 13.6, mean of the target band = 13.4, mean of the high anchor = 13.4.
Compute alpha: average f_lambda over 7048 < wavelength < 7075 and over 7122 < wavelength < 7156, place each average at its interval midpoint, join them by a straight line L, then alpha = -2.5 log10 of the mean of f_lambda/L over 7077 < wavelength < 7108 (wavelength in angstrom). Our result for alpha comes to 0.01 mag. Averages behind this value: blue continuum 13.7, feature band 13.5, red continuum 13.4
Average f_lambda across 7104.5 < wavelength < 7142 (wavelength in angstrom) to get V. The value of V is 13.5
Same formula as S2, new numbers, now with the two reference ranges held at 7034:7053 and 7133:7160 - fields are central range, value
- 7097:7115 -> 0.00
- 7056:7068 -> -0.01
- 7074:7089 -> -0.01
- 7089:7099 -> -0.01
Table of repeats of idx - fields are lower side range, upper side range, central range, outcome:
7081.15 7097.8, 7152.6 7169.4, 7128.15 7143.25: -0.1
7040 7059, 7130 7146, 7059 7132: 0.1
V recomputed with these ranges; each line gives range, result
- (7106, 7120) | 13.5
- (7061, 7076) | 13.7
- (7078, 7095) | 13.5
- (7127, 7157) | 13.4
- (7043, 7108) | 13.6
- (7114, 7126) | 13.4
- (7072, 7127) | 13.5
